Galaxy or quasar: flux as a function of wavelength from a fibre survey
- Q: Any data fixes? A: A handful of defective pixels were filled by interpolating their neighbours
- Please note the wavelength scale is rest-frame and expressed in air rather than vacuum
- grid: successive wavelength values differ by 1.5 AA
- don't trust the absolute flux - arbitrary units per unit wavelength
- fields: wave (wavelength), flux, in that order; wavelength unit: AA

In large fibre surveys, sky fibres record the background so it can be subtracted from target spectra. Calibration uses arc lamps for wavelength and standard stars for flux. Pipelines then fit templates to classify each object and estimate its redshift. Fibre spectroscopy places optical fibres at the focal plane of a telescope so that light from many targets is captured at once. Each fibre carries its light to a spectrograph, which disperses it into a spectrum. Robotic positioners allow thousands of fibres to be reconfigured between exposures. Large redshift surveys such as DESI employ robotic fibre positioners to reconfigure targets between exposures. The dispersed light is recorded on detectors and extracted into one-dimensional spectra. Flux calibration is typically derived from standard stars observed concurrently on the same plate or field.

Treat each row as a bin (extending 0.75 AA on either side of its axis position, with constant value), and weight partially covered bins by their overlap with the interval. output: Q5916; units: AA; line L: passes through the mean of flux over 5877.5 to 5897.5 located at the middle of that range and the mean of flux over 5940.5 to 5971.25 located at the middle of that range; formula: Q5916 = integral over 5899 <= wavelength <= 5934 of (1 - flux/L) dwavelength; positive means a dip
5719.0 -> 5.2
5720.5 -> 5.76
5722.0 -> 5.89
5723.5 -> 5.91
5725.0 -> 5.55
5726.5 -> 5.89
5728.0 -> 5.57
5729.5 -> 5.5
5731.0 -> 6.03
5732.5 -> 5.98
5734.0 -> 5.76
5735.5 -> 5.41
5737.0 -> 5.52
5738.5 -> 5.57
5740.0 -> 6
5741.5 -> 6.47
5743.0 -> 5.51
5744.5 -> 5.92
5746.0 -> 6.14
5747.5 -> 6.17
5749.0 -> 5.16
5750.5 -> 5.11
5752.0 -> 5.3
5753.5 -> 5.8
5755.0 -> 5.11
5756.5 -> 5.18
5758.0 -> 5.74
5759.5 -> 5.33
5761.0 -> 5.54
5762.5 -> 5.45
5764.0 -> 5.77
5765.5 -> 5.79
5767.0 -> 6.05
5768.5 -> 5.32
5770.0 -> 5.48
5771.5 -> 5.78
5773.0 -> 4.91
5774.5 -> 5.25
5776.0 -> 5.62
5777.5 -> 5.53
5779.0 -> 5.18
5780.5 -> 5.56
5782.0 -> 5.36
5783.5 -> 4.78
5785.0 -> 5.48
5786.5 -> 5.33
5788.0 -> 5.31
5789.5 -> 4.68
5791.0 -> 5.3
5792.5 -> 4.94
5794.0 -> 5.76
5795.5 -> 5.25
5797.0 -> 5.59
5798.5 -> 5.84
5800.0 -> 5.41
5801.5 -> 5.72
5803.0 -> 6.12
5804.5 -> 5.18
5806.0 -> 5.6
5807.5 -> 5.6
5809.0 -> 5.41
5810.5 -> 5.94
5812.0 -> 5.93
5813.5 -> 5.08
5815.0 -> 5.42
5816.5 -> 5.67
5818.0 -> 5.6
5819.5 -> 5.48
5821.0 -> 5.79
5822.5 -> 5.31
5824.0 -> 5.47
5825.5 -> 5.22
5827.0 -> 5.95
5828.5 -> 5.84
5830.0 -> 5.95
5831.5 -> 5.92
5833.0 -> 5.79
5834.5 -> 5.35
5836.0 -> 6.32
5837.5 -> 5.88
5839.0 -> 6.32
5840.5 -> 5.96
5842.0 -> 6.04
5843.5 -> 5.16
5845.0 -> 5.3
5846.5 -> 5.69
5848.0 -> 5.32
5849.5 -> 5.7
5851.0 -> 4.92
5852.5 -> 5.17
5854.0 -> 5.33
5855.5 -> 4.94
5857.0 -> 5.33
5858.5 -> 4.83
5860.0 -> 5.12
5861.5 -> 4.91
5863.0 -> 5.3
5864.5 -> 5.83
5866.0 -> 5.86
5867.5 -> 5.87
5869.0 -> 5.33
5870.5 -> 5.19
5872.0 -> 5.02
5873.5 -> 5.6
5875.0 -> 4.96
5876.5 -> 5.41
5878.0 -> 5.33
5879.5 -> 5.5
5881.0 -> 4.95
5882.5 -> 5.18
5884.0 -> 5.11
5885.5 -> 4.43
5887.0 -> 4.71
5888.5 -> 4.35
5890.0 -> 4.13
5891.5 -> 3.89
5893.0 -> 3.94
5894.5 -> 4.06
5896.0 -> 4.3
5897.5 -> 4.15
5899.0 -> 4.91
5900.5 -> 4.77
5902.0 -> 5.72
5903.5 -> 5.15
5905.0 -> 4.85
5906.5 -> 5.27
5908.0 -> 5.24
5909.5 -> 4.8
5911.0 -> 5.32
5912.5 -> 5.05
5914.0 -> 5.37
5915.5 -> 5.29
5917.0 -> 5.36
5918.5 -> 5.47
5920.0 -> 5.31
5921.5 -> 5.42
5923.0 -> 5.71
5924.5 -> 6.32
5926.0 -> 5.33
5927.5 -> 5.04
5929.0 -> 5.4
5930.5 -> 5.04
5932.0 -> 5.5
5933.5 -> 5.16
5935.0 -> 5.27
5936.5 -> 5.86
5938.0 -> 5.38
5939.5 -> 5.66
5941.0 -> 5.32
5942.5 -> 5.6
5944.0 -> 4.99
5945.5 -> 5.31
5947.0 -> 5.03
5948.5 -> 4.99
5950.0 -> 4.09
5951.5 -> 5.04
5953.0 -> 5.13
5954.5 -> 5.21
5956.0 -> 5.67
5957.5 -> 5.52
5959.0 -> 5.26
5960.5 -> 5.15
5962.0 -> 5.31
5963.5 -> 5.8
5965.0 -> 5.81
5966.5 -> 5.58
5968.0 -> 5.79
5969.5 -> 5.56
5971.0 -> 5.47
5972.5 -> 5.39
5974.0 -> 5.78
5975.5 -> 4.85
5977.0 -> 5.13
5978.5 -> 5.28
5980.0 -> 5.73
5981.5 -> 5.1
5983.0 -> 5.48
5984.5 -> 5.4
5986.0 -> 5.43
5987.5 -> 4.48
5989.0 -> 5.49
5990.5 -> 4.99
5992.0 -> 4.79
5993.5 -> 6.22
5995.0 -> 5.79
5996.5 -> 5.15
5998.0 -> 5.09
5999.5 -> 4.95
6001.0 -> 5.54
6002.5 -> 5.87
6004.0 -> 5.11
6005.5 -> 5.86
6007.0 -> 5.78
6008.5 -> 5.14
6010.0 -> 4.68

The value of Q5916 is -2.9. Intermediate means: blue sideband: 4.58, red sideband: 5.31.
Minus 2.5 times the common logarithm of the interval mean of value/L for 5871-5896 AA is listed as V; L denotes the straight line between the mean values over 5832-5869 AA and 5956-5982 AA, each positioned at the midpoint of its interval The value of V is 0.15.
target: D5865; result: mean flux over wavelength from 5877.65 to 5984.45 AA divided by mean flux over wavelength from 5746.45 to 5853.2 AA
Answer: 0.94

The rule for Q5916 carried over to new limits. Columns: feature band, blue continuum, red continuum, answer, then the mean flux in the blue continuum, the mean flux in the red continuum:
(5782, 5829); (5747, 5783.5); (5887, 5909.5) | -2.5 AA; 5.46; 4.63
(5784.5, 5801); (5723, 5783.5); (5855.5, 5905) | 0.1 AA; 5.59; 4.97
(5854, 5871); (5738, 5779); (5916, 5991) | 0.4 AA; 5.59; 5.35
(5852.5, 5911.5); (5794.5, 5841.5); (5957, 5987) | 6.1 AA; 5.68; 5.43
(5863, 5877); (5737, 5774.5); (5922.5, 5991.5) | 0.0 AA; 5.6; 5.34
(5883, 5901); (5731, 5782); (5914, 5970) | 3.4 AA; 5.59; 5.37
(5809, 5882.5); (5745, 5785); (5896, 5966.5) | -1.7 AA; 5.48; 5.26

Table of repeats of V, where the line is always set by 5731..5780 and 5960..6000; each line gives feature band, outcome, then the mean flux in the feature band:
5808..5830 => -0.012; 5.59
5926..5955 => 0.041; 5.21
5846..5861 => 0.056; 5.22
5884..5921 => 0.130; 4.84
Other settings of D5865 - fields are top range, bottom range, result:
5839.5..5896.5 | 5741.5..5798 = 0.94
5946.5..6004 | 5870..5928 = 1.06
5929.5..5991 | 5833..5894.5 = 1.02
